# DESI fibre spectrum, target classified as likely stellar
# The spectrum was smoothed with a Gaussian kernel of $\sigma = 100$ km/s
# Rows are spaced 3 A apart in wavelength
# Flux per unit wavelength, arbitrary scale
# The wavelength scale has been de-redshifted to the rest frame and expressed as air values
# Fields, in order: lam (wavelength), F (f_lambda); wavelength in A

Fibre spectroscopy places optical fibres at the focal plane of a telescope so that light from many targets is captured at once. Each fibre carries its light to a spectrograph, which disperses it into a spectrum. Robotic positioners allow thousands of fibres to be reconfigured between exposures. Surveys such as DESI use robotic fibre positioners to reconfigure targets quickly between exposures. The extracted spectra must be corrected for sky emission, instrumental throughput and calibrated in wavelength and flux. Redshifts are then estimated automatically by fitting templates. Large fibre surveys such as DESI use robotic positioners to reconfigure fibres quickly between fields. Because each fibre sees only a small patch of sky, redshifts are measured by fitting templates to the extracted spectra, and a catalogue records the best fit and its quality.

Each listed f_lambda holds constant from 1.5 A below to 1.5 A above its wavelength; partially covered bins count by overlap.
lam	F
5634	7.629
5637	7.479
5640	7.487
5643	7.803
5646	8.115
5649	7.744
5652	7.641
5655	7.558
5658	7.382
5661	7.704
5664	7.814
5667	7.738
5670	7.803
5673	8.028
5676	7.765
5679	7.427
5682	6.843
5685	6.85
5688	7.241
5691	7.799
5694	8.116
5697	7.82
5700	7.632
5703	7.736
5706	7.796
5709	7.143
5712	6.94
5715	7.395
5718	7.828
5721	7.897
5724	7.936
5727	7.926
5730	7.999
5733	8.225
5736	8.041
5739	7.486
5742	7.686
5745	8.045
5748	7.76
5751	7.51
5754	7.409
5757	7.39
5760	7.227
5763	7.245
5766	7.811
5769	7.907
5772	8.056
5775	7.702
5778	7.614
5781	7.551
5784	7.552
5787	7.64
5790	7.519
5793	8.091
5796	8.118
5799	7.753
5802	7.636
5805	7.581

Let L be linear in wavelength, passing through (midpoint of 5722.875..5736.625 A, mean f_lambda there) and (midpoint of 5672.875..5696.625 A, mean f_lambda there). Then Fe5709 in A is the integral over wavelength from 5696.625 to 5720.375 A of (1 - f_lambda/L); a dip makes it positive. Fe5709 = 0.7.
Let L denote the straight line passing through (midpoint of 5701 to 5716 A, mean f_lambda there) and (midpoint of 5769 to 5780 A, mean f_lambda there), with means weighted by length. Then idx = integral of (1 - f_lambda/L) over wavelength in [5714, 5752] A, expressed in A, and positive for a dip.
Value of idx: -1.4 A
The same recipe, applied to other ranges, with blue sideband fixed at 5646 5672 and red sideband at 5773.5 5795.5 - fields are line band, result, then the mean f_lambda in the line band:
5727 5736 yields -0.4 A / 8.07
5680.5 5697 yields 0.6 A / 7.41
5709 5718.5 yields 0.5 A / 7.3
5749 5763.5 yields 0.6 A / 7.38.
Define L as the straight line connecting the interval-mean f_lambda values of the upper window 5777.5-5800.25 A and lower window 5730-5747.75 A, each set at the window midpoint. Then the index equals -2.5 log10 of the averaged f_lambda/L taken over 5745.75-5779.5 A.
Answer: 0.03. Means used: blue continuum 7.9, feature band 7.61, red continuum 7.73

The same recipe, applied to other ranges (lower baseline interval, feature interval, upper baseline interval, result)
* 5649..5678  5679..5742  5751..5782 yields 0.00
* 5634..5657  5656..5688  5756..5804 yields 0.02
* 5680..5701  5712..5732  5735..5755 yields -0.02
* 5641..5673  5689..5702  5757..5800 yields -0.01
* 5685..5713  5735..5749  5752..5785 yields -0.03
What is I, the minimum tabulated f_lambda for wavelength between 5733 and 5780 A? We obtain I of 7.227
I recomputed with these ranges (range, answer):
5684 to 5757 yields 6.85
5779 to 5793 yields 7.519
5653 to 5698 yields 6.843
